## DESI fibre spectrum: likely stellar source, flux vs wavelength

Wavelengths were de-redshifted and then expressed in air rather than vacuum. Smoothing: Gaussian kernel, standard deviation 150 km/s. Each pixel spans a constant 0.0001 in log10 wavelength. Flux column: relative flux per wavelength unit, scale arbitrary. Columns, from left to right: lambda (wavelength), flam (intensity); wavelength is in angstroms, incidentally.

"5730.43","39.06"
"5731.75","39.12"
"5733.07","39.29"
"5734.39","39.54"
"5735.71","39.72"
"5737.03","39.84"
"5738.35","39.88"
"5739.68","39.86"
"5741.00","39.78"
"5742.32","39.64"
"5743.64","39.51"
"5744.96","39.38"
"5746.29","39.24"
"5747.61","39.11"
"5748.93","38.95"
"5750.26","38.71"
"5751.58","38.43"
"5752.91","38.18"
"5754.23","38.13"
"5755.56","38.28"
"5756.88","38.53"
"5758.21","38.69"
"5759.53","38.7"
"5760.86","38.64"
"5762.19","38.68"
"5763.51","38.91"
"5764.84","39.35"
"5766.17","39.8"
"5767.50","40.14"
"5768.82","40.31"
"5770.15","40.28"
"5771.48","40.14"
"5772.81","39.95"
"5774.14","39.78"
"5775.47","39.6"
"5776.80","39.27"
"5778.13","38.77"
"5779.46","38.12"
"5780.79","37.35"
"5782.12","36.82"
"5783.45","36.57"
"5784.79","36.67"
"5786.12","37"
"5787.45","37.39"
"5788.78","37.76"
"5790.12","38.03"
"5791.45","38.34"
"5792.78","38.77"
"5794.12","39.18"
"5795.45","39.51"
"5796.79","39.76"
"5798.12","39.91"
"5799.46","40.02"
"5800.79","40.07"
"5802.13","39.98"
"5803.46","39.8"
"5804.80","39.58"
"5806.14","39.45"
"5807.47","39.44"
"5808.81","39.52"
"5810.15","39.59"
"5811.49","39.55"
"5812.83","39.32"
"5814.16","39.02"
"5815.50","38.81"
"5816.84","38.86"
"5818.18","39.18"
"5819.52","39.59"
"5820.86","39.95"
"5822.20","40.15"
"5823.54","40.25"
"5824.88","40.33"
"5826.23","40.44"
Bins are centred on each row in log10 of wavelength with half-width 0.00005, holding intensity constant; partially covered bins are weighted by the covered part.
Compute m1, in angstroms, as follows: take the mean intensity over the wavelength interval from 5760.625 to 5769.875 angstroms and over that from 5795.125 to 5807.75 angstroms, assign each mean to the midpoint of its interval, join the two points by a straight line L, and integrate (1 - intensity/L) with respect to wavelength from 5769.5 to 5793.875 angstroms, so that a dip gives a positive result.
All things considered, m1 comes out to 0.8 angstroms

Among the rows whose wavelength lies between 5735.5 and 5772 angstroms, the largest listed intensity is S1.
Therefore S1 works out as 40.31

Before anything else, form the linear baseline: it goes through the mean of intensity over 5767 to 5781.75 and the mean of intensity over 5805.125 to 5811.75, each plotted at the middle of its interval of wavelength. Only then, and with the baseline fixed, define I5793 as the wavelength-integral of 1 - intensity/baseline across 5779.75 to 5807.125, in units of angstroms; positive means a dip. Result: 0.59 angstroms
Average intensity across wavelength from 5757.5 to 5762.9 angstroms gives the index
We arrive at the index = 38.7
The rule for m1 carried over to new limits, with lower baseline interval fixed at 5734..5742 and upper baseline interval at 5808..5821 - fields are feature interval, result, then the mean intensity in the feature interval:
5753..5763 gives 0.3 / 38.5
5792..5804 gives -0.1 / 39.7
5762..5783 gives 0.2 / 39.2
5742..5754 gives 0.2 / 39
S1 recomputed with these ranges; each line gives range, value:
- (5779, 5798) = 39.76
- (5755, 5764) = 38.91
